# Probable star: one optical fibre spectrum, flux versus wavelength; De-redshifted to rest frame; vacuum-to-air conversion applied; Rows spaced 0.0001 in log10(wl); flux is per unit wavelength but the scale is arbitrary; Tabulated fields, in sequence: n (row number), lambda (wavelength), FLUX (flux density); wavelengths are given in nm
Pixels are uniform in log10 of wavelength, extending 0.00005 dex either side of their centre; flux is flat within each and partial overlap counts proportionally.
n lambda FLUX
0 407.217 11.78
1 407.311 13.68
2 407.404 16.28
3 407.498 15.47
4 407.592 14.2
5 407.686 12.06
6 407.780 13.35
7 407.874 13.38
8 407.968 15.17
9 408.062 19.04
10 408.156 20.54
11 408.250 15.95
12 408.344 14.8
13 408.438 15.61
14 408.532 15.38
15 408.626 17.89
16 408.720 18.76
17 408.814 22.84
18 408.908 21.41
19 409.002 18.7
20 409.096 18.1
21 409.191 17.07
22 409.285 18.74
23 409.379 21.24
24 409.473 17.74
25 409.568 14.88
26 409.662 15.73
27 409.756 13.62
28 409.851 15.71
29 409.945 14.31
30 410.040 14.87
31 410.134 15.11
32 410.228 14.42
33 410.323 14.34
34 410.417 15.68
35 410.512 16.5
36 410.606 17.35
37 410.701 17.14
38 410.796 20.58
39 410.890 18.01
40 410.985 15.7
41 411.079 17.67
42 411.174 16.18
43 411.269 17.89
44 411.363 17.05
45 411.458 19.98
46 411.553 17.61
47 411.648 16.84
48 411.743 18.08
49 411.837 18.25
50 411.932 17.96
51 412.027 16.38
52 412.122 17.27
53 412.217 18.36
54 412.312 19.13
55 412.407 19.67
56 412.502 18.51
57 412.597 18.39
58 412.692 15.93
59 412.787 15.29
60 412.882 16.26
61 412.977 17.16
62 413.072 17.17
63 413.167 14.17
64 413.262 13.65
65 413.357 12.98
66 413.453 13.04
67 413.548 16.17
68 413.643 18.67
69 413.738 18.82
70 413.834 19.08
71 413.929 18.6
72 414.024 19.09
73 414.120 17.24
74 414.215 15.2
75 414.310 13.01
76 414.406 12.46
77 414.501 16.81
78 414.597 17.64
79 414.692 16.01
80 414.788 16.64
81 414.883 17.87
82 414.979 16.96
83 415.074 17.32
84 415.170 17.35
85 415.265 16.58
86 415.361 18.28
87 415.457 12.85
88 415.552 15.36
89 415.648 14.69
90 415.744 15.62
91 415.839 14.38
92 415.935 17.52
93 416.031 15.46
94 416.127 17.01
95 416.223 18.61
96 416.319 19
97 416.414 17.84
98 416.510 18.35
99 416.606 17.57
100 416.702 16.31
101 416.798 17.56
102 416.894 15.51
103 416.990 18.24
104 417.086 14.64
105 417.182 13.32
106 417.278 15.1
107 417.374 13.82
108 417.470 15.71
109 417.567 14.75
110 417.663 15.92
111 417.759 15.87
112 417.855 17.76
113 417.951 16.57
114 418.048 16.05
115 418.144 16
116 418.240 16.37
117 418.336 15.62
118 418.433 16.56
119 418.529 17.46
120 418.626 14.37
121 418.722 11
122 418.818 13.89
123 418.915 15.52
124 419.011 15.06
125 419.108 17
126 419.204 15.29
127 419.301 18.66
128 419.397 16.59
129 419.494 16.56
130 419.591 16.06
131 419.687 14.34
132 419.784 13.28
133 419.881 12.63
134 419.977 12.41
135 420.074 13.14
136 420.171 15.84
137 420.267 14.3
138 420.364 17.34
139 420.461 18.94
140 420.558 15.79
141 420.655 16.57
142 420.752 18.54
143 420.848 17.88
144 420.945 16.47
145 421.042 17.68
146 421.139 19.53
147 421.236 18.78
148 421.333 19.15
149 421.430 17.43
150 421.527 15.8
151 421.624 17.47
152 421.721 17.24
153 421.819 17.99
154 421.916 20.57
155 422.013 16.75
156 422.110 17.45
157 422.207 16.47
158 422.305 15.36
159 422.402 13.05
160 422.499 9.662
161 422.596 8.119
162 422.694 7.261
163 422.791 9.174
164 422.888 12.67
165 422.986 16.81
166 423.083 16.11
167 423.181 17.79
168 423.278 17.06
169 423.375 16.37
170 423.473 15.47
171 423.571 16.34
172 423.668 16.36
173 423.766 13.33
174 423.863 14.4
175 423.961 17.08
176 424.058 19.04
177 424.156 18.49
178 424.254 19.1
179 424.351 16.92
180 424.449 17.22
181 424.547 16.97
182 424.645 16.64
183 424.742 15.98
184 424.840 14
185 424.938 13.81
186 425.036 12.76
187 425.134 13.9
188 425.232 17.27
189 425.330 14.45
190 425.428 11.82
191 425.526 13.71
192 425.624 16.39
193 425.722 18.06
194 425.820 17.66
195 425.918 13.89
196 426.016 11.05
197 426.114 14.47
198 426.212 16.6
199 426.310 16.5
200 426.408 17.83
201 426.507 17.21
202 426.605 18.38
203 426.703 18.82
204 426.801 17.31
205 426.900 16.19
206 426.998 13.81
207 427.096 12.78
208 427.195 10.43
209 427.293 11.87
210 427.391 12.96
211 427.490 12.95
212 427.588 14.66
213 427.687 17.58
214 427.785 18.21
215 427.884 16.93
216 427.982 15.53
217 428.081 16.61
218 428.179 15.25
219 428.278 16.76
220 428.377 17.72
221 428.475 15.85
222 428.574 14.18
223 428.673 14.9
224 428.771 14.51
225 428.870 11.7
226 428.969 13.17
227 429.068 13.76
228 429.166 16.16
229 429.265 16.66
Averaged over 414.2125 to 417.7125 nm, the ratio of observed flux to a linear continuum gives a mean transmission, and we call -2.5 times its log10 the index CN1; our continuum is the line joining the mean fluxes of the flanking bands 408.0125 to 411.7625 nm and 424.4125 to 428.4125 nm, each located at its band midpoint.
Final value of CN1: 0.03 mag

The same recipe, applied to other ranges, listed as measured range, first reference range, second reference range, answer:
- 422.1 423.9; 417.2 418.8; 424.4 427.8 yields 0.09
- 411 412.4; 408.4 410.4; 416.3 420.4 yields -0.07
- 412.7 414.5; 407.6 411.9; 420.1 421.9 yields 0.07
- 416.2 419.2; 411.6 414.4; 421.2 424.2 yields 0.02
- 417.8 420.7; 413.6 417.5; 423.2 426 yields 0.05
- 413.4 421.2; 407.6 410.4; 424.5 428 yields -0.02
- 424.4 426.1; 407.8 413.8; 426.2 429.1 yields 0.04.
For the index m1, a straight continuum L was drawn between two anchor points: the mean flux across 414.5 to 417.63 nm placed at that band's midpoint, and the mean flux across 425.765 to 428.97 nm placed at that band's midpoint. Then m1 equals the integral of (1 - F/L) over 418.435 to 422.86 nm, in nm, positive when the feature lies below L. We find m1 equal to 0.11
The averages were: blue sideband 16.4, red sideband 15.3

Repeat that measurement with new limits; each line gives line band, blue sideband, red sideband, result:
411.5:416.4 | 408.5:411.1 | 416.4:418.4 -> -0.04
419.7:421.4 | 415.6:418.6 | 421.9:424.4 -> -0.07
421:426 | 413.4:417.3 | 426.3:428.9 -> 0.04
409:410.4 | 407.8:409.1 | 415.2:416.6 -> 0.10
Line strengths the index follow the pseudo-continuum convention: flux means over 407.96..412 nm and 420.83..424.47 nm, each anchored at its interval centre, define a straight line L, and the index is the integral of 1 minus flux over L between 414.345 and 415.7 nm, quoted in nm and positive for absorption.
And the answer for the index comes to 0.05 nm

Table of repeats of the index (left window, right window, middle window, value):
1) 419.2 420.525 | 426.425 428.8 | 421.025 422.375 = -0.19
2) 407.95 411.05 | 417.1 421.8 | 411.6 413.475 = 0.00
